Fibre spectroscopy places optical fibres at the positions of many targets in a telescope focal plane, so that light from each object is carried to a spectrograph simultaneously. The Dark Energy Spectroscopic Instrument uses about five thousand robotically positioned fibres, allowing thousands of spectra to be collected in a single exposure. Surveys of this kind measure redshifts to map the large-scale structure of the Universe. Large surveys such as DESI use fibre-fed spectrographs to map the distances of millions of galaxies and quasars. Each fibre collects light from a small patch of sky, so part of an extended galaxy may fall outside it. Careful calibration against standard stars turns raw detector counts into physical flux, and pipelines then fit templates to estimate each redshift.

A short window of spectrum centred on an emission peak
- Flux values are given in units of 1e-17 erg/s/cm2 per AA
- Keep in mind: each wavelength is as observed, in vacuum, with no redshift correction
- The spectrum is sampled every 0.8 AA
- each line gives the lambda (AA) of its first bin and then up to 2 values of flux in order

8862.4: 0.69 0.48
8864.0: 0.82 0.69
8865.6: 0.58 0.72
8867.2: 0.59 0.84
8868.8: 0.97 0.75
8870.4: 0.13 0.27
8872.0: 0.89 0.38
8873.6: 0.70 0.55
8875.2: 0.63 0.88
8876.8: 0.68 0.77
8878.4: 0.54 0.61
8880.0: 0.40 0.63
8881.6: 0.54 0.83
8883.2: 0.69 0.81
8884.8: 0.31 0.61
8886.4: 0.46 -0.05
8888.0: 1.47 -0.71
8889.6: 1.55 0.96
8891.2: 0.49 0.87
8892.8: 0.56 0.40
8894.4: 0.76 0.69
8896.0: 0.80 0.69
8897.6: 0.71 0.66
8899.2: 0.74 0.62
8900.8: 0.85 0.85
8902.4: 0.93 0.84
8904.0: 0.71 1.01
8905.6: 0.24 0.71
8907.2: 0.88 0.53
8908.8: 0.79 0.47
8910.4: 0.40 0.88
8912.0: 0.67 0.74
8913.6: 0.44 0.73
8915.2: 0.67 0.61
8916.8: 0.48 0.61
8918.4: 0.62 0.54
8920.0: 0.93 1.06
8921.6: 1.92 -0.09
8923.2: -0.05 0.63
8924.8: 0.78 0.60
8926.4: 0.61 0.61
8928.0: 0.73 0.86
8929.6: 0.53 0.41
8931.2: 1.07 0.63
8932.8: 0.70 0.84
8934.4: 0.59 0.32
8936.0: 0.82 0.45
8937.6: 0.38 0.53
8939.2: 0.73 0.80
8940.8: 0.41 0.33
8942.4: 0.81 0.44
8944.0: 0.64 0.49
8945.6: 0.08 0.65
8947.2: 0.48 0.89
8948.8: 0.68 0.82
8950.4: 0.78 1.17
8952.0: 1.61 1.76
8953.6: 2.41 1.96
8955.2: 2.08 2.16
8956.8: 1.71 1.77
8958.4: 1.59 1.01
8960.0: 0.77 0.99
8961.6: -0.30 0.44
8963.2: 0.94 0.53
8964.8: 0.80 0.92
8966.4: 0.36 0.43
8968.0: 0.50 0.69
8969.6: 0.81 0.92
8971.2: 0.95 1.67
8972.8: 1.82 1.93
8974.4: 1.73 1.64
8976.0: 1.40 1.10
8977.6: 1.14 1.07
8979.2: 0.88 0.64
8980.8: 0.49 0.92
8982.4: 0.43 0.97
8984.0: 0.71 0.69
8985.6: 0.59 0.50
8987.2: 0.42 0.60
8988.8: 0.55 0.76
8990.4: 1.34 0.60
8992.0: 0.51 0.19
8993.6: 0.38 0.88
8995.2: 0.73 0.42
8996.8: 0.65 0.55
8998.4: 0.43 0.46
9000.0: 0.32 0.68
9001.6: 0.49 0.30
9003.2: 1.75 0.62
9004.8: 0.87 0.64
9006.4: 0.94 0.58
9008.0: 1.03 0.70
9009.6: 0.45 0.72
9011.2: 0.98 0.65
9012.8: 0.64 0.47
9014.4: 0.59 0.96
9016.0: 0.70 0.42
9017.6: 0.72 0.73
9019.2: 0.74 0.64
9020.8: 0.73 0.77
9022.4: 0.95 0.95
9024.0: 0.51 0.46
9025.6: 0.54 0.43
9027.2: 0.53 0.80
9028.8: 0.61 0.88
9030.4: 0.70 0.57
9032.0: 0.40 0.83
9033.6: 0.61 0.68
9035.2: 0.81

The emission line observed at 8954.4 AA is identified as [S II] 6716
